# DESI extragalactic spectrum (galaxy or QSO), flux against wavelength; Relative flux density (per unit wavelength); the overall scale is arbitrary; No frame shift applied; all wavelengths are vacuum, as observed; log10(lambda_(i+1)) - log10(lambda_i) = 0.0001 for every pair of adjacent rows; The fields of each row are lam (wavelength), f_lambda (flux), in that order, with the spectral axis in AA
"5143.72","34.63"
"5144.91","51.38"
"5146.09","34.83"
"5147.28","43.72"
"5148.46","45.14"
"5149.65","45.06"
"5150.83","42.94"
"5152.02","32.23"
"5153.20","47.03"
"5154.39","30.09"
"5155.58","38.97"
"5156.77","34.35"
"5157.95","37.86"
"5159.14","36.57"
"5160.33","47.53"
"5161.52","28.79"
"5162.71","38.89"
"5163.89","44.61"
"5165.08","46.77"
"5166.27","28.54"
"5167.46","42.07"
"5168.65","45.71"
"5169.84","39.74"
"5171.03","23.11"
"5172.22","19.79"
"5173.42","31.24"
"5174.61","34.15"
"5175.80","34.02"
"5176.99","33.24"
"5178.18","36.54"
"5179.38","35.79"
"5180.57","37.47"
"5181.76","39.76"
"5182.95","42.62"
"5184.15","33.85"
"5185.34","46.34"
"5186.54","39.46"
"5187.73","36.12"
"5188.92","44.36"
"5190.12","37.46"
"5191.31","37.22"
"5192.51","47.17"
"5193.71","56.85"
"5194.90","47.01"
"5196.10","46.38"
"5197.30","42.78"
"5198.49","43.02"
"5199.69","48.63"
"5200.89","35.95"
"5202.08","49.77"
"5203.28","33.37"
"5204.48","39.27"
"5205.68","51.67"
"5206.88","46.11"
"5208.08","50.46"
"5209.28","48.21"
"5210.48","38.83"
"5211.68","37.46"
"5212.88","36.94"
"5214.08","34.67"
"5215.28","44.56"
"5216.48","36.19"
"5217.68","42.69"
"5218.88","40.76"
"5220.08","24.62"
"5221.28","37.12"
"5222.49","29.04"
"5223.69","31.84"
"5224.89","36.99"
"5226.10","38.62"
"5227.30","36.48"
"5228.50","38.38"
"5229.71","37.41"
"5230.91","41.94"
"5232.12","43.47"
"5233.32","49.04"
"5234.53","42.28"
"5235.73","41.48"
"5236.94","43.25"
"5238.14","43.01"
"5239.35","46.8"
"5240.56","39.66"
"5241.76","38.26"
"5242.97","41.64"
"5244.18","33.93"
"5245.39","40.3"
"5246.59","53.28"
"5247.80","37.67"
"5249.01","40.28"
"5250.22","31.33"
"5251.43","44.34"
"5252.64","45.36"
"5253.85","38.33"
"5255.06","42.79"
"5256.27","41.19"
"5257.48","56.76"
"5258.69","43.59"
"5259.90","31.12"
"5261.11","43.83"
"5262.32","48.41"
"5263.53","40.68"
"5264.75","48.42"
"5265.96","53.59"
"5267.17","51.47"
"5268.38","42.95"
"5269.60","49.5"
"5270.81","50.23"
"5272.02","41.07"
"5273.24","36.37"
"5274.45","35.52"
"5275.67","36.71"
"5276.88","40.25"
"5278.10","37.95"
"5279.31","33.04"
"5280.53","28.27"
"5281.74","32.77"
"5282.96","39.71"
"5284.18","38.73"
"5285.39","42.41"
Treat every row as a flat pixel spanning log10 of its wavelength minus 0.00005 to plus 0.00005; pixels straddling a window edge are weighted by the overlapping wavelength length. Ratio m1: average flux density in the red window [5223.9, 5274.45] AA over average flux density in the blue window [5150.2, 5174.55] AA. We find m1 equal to 1.15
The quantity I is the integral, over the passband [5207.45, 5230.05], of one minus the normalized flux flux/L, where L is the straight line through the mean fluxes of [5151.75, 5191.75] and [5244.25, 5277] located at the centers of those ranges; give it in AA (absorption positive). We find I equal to 1.3 AA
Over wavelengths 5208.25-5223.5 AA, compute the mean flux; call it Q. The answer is 37.8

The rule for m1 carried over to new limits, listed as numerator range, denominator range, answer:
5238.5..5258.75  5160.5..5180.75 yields 1.18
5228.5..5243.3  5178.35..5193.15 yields 1.06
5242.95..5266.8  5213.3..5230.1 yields 1.18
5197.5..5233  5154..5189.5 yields 1.08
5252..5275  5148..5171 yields 1.13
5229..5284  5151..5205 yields 1.07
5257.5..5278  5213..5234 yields 1.15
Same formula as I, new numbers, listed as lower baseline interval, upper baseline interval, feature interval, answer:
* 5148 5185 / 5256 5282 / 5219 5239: 0.82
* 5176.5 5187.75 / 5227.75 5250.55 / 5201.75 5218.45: -0.95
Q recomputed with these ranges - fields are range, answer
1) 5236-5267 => 42.8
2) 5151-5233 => 39.1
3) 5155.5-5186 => 36.8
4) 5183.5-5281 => 41.4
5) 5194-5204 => 43.7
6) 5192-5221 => 42.6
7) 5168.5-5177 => 31.9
